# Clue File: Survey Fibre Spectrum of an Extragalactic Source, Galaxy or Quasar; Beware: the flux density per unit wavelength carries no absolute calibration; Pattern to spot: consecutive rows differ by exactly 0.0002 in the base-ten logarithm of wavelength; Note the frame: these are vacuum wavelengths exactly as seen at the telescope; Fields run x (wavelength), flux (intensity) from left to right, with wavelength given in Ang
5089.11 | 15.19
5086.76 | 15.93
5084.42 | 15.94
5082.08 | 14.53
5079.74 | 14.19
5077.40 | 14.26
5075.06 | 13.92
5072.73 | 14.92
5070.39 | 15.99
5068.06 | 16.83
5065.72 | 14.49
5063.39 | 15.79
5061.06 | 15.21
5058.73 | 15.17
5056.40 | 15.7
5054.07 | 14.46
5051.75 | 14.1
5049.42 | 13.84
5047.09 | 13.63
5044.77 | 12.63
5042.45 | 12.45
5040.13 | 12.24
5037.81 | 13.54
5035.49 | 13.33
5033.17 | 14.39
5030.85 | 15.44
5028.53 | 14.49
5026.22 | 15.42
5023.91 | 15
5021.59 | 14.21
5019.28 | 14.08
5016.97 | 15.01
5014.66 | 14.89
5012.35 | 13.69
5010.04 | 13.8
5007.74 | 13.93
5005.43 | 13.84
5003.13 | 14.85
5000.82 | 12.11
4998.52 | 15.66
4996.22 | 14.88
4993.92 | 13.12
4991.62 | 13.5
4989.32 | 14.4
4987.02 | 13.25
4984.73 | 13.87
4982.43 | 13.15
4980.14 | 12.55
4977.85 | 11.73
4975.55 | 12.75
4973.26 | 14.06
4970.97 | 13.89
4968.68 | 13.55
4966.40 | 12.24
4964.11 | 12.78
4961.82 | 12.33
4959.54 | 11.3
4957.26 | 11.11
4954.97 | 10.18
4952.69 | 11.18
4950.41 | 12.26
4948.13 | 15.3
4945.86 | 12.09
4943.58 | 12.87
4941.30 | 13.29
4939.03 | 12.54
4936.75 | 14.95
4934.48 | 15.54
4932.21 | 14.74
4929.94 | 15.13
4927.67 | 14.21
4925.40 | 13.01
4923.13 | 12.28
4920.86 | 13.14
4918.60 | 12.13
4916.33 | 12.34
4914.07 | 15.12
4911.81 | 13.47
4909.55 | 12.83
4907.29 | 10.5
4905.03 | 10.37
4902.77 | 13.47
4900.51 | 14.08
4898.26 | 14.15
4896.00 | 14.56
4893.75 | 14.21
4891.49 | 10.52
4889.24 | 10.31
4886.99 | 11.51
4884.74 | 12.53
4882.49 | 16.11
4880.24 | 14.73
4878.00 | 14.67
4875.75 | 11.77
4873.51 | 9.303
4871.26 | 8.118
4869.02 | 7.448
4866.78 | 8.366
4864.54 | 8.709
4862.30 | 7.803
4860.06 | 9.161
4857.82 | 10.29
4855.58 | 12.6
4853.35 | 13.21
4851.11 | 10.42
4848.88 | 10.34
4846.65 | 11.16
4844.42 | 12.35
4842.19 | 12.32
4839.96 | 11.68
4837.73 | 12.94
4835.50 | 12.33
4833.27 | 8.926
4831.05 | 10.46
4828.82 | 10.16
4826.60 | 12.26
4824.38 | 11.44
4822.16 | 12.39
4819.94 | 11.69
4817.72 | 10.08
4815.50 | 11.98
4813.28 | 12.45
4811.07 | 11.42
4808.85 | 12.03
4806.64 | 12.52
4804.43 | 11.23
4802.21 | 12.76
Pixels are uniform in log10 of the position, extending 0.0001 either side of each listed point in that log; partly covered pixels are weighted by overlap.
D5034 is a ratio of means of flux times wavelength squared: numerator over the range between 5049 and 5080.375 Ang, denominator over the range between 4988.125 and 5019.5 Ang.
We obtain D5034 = 1.08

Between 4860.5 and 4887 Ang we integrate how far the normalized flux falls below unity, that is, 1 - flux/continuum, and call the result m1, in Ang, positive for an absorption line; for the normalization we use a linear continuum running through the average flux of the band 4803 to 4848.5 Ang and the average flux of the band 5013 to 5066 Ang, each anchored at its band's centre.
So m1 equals 2.9 Ang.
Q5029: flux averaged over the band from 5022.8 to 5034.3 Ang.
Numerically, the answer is 15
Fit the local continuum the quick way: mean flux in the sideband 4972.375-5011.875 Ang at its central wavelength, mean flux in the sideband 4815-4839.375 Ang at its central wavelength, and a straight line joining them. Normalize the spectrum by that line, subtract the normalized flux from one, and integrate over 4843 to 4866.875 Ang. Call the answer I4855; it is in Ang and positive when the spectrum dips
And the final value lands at 2.4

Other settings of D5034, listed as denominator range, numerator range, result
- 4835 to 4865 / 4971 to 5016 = 1.31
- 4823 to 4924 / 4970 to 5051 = 1.25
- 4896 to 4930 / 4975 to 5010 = 1.07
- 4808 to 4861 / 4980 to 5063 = 1.33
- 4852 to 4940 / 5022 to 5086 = 1.26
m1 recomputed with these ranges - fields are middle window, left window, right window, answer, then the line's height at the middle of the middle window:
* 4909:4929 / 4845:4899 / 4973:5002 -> -1.7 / 12.2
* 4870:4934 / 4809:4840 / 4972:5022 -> -1.8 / 12.5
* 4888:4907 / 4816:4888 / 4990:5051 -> -1.1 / 11.9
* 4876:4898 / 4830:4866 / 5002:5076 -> -3.0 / 11.6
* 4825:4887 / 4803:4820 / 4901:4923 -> 5.0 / 12.1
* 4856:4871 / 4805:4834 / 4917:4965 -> 4.0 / 12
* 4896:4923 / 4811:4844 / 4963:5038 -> -0.6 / 12.6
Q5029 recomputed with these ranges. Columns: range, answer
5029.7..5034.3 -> 14.9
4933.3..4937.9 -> 15.2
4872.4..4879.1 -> 11.9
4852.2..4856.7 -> 12.9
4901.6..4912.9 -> 12.1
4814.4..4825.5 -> 11.5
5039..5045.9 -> 12.4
